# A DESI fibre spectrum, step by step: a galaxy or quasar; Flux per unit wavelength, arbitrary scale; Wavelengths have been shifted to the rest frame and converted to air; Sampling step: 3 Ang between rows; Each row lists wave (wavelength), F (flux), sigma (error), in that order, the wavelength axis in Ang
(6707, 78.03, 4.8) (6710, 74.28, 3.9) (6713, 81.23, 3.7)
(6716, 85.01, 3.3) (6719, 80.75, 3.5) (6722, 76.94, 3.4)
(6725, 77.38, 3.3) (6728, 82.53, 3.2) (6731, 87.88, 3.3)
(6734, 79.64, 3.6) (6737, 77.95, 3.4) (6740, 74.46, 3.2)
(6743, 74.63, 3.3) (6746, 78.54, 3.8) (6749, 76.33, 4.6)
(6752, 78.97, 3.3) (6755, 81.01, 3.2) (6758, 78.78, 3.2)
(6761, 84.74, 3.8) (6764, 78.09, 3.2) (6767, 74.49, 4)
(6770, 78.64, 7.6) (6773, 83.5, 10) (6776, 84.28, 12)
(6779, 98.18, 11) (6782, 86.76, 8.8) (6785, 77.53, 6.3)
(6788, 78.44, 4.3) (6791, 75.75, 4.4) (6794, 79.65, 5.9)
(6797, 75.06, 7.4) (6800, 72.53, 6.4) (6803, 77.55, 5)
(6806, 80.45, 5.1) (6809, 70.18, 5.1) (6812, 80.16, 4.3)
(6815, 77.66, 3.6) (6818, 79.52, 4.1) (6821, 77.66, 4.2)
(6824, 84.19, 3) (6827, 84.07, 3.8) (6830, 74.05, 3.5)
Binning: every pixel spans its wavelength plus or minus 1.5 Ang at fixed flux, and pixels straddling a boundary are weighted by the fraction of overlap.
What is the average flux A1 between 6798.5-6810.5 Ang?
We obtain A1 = 75.2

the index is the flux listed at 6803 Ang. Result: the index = 77.55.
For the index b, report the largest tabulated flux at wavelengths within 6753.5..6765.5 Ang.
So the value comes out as 84.74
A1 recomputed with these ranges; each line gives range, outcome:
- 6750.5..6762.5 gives 80.9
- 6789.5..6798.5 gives 76.8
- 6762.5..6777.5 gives 79.8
